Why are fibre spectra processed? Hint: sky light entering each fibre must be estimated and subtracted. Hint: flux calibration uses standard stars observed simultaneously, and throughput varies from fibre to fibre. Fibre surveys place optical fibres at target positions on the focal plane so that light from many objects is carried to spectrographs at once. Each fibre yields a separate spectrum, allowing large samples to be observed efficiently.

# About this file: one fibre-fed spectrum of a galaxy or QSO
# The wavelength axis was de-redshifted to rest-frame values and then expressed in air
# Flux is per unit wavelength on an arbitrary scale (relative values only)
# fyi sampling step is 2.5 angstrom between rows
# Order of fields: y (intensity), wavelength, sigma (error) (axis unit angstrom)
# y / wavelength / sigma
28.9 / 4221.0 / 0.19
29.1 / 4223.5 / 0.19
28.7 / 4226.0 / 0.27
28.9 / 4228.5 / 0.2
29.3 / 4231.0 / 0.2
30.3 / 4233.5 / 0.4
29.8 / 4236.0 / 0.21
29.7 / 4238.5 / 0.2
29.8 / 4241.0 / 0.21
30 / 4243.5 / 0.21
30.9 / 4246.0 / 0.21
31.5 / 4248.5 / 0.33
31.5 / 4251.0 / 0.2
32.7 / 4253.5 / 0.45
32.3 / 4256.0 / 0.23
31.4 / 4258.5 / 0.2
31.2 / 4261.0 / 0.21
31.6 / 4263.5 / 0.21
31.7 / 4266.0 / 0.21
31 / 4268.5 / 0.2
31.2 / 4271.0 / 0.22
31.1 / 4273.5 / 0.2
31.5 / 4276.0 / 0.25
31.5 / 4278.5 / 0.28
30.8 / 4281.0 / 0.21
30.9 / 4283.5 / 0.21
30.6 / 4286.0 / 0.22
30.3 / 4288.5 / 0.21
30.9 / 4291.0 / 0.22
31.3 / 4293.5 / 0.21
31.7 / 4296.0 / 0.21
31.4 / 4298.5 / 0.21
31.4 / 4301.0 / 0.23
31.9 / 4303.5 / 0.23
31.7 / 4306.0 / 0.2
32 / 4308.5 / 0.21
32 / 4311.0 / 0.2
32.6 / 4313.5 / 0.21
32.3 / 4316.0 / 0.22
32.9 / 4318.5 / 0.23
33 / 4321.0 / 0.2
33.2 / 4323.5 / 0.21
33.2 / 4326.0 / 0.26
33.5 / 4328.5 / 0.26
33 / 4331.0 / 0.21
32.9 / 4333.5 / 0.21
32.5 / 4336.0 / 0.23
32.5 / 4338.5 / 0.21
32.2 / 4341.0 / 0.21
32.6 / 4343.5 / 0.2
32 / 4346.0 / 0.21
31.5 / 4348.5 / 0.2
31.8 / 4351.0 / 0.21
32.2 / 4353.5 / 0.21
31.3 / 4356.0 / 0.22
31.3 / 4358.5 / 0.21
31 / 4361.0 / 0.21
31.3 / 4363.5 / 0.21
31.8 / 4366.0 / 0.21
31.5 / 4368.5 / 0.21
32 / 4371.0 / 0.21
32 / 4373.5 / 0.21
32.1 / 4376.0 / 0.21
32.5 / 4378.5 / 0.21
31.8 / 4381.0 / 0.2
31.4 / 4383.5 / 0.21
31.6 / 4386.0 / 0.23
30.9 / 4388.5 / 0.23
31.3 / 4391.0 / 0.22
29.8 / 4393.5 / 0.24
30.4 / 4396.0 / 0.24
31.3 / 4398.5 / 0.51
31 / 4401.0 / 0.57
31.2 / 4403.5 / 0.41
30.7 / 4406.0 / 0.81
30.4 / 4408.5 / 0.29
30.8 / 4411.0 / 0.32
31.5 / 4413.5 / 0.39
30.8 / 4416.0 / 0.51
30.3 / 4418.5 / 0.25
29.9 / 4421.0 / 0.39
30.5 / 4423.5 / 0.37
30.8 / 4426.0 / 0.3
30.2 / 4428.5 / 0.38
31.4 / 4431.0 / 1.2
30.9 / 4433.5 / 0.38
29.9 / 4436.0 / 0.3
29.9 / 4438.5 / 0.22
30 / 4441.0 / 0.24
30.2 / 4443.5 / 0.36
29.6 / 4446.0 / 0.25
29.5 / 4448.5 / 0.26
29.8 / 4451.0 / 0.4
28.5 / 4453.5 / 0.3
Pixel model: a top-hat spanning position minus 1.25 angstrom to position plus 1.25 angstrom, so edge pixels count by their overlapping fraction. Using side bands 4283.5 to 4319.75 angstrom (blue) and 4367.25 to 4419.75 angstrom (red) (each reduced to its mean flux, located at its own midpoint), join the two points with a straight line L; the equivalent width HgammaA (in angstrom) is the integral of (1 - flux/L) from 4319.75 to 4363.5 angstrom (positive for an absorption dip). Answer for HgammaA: -1.2 angstrom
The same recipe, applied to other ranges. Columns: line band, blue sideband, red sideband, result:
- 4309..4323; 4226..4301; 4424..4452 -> -0.9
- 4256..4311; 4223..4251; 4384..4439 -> -2.2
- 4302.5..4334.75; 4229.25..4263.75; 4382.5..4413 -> -1.9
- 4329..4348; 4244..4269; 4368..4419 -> -0.7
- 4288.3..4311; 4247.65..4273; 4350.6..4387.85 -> 0.1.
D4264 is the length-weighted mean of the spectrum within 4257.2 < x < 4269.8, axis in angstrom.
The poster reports 31.4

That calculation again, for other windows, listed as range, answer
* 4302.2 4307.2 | 31.8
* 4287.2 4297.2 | 31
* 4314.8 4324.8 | 32.9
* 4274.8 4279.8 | 31.5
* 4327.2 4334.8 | 33.1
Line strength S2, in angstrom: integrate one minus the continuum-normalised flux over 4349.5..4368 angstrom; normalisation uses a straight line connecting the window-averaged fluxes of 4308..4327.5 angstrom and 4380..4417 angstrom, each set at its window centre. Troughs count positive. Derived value 0.2 angstrom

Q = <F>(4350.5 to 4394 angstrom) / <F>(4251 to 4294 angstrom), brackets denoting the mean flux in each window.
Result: 1.01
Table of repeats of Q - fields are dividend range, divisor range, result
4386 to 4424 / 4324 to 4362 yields 0.95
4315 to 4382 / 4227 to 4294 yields 1.04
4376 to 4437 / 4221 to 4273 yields 1.01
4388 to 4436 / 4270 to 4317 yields 0.98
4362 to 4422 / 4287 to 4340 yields 0.97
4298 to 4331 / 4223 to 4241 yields 1.10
